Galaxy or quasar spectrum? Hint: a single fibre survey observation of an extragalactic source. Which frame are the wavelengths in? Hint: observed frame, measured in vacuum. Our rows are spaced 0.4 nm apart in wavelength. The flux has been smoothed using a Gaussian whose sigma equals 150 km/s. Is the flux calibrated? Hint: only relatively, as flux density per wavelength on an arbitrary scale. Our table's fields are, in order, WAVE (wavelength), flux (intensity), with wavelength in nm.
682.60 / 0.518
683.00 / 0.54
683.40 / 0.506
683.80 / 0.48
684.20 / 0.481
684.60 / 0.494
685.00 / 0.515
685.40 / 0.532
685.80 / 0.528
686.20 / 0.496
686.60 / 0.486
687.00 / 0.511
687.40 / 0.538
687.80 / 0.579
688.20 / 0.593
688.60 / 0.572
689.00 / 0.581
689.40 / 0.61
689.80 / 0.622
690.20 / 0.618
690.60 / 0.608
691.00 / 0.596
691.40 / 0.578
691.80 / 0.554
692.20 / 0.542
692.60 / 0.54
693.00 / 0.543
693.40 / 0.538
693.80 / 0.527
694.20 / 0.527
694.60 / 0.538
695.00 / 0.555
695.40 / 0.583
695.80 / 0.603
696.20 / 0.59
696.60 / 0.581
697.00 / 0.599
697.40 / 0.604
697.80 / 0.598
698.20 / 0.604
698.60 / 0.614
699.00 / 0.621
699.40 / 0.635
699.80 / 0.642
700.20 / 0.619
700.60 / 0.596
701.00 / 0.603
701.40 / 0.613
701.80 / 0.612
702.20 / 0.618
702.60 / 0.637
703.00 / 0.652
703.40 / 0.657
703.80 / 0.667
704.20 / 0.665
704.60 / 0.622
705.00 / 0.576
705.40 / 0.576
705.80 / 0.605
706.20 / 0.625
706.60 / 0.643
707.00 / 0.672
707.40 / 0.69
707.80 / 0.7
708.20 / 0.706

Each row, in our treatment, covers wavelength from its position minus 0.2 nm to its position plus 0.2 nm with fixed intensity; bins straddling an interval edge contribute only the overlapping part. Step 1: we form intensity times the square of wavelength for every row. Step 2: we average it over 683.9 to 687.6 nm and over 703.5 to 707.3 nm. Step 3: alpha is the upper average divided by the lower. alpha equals 1.31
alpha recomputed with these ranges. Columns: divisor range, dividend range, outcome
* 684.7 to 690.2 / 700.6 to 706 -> 1.18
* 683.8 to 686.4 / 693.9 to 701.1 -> 1.22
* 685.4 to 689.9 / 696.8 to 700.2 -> 1.15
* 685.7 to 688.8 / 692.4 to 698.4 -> 1.08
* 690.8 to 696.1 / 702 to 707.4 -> 1.18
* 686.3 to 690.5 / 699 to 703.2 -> 1.13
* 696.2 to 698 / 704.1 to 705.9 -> 1.04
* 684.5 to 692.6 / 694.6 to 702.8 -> 1.12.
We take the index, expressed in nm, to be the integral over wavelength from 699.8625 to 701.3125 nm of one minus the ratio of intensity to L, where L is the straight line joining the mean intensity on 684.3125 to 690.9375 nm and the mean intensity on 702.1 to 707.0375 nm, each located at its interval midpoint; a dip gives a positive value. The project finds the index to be 0.01 nm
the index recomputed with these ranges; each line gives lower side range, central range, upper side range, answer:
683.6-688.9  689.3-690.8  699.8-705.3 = -0.18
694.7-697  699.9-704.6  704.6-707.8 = -0.14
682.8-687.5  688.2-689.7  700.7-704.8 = -0.15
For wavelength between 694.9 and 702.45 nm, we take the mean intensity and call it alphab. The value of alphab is 0.606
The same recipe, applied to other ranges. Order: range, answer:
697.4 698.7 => 0.604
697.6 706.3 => 0.621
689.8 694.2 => 0.565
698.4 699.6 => 0.623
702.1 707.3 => 0.633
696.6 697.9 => 0.598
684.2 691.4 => 0.556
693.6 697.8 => 0.572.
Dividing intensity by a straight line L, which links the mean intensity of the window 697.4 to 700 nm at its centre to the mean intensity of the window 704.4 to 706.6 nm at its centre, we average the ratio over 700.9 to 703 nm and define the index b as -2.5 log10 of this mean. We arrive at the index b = -0.02 mag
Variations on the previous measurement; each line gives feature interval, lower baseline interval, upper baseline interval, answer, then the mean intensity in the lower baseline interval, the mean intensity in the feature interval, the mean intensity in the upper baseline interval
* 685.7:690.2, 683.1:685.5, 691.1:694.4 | -0.08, 0.502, 0.559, 0.545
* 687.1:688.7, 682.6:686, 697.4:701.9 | -0.06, 0.51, 0.567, 0.614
